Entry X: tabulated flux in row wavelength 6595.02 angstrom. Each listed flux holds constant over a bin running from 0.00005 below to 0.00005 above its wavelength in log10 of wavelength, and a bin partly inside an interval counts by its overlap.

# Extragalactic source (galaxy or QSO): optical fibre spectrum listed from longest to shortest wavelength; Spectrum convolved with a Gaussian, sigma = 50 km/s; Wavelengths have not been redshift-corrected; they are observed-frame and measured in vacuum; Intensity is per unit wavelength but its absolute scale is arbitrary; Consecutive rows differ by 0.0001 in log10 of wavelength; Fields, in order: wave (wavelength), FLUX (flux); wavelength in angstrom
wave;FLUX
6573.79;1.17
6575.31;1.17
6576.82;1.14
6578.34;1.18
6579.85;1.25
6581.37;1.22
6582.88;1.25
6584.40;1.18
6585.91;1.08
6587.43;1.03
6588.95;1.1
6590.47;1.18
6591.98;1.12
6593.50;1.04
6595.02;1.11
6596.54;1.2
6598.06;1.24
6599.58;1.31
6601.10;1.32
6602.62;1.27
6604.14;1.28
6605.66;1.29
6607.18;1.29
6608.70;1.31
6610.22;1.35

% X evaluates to 1.11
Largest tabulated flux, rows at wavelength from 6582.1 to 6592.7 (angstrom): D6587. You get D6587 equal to 1.25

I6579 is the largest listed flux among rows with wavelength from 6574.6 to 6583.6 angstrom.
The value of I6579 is 1.25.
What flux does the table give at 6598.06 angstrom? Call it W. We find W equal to 1.24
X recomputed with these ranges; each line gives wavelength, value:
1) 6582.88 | 1.25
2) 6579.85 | 1.25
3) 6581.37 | 1.22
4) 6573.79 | 1.17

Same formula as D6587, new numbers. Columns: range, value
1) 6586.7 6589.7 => 1.1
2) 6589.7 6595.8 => 1.18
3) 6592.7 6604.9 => 1.32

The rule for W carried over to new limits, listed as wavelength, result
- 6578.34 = 1.18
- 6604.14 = 1.28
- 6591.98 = 1.12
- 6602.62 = 1.27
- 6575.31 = 1.17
